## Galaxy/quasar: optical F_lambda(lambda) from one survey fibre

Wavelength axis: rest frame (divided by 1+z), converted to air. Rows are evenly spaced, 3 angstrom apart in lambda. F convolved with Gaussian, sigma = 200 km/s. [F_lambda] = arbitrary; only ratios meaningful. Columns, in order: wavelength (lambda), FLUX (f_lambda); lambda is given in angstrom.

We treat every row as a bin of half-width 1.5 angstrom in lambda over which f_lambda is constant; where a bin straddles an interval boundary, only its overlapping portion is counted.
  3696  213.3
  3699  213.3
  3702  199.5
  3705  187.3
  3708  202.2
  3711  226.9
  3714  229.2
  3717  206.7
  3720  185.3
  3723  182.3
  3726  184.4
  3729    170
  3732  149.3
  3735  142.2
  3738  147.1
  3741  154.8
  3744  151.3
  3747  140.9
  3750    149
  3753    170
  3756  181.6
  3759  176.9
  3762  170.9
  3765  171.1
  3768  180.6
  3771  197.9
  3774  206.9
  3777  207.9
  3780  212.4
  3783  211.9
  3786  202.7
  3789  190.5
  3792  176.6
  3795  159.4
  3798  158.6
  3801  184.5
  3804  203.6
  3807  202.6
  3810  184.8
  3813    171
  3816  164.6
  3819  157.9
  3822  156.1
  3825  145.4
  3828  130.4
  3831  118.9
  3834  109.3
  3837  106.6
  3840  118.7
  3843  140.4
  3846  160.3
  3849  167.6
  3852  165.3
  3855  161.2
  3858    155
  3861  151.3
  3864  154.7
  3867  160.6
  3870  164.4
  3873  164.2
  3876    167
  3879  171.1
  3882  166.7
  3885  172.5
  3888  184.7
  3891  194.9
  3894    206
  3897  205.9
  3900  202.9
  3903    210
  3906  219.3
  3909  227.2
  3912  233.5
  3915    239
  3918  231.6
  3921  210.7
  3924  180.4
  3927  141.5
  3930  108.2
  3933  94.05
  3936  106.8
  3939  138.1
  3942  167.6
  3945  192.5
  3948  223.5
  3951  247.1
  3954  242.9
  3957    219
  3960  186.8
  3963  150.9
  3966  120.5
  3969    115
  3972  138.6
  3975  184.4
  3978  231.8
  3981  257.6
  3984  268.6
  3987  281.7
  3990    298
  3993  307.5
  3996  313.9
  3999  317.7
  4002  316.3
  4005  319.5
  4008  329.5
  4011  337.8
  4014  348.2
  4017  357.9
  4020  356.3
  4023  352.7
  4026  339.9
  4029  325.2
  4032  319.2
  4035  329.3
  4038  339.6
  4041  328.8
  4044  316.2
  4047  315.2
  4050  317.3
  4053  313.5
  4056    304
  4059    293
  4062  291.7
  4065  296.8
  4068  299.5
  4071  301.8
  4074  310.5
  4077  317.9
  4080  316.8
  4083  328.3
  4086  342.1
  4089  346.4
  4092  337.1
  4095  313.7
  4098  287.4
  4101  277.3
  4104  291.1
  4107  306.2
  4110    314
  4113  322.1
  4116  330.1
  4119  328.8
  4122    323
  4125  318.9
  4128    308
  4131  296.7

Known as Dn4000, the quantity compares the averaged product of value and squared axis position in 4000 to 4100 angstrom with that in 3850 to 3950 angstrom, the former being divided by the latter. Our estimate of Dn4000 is 1.95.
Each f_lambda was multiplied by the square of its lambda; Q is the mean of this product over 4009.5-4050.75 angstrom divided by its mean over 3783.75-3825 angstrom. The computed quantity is 2.12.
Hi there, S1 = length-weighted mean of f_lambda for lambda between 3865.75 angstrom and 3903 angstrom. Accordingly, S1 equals 181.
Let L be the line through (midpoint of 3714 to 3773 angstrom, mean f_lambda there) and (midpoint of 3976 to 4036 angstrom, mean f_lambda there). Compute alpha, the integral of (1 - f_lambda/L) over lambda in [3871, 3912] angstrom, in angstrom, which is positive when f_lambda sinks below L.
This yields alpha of 9.6 angstrom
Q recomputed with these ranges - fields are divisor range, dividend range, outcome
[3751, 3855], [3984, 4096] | 2.14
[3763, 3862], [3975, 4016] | 1.96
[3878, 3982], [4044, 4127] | 1.82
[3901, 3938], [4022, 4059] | 1.88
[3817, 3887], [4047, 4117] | 2.31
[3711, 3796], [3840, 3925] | 1.09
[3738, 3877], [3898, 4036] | 1.58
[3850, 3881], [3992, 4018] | 2.17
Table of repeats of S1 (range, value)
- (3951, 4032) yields 270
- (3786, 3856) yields 159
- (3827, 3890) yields 152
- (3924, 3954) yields 163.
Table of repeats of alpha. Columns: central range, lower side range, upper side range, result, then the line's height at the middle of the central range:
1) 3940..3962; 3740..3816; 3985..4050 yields 5.94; 285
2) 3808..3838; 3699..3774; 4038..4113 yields 9.33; 213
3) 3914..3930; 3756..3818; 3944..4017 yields 2.77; 231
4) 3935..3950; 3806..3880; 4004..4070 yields 4.43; 241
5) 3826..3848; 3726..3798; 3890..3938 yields 6.49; 181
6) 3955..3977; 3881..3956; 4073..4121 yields 5.96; 224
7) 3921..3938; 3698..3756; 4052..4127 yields 7.99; 253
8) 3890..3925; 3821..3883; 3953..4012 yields -4.40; 190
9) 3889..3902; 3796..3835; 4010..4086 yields 0.88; 217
